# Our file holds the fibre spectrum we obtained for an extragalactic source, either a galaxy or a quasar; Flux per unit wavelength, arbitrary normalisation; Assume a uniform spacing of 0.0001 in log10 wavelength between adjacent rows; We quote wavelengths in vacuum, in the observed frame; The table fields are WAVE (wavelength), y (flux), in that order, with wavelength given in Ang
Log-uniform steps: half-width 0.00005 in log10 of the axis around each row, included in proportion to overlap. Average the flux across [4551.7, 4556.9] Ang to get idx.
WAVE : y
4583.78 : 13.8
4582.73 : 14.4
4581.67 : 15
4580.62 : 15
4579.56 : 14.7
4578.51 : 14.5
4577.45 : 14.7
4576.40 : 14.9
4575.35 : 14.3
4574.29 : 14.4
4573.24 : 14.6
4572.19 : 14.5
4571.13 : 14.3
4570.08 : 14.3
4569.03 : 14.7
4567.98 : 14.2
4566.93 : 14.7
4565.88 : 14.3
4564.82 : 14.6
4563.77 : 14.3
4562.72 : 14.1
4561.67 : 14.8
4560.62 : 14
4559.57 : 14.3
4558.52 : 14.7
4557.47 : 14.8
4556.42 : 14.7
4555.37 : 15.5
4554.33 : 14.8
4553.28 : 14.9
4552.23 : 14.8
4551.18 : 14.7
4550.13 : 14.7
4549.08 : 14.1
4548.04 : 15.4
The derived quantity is 14.9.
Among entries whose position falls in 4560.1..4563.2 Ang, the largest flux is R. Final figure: 14.8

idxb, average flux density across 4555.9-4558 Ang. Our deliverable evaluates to 14.7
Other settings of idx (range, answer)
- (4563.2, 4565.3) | 14.5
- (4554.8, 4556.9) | 15.2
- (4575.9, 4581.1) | 14.7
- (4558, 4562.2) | 14.5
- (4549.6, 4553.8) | 14.7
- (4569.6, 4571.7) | 14.3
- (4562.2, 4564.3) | 14.2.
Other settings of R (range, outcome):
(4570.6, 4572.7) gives 14.5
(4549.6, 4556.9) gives 15.5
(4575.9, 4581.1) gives 15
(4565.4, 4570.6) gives 14.7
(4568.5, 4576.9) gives 14.9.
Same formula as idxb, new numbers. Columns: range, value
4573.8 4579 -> 14.5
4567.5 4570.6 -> 14.4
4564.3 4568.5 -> 14.4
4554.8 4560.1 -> 14.8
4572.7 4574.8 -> 14.5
